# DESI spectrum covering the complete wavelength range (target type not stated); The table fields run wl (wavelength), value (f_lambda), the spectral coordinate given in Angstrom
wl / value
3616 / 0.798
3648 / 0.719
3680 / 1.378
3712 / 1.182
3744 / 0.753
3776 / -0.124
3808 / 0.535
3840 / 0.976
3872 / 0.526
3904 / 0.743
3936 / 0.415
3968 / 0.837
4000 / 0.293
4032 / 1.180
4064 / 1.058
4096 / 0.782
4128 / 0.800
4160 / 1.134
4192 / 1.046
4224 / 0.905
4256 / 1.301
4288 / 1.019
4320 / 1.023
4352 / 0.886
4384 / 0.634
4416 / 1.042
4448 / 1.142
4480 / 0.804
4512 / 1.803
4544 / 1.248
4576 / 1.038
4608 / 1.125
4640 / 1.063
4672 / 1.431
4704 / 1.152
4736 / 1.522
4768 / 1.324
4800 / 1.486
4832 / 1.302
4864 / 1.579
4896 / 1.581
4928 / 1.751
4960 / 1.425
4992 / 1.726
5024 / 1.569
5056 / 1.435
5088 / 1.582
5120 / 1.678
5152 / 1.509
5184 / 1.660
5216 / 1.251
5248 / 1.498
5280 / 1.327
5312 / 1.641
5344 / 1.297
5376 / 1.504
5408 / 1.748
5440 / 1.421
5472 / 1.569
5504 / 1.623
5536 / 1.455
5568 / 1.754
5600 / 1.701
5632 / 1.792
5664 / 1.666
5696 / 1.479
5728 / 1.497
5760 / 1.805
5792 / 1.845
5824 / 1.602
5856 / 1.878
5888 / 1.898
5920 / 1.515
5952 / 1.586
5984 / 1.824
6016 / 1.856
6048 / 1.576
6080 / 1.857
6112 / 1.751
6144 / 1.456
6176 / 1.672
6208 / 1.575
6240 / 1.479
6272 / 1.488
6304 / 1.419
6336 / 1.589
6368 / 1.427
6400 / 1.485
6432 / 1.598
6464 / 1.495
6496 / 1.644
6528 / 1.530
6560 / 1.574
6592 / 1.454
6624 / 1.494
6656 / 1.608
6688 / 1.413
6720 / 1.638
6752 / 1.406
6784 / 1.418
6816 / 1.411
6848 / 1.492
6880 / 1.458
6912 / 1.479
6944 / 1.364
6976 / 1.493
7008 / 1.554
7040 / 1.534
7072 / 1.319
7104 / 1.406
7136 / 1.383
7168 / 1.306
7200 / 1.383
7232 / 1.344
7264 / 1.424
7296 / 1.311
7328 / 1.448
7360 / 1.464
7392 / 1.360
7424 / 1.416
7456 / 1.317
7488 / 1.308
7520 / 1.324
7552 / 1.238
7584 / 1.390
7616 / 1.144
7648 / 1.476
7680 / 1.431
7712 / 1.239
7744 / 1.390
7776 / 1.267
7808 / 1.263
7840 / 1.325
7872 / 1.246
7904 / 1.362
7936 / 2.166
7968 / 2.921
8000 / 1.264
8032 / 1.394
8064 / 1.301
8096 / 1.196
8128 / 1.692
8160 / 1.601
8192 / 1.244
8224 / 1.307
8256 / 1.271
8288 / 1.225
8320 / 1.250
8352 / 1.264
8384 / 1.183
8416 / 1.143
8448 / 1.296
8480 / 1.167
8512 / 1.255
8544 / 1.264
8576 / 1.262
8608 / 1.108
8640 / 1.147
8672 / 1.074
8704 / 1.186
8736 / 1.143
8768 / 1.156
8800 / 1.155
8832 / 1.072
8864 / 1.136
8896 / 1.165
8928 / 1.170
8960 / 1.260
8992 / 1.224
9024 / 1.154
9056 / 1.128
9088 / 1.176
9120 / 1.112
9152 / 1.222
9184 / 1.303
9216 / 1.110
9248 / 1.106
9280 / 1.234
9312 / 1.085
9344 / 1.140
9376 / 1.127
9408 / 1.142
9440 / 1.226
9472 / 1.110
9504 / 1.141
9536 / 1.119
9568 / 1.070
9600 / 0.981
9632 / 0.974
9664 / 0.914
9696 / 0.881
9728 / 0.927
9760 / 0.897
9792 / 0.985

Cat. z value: 0.21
